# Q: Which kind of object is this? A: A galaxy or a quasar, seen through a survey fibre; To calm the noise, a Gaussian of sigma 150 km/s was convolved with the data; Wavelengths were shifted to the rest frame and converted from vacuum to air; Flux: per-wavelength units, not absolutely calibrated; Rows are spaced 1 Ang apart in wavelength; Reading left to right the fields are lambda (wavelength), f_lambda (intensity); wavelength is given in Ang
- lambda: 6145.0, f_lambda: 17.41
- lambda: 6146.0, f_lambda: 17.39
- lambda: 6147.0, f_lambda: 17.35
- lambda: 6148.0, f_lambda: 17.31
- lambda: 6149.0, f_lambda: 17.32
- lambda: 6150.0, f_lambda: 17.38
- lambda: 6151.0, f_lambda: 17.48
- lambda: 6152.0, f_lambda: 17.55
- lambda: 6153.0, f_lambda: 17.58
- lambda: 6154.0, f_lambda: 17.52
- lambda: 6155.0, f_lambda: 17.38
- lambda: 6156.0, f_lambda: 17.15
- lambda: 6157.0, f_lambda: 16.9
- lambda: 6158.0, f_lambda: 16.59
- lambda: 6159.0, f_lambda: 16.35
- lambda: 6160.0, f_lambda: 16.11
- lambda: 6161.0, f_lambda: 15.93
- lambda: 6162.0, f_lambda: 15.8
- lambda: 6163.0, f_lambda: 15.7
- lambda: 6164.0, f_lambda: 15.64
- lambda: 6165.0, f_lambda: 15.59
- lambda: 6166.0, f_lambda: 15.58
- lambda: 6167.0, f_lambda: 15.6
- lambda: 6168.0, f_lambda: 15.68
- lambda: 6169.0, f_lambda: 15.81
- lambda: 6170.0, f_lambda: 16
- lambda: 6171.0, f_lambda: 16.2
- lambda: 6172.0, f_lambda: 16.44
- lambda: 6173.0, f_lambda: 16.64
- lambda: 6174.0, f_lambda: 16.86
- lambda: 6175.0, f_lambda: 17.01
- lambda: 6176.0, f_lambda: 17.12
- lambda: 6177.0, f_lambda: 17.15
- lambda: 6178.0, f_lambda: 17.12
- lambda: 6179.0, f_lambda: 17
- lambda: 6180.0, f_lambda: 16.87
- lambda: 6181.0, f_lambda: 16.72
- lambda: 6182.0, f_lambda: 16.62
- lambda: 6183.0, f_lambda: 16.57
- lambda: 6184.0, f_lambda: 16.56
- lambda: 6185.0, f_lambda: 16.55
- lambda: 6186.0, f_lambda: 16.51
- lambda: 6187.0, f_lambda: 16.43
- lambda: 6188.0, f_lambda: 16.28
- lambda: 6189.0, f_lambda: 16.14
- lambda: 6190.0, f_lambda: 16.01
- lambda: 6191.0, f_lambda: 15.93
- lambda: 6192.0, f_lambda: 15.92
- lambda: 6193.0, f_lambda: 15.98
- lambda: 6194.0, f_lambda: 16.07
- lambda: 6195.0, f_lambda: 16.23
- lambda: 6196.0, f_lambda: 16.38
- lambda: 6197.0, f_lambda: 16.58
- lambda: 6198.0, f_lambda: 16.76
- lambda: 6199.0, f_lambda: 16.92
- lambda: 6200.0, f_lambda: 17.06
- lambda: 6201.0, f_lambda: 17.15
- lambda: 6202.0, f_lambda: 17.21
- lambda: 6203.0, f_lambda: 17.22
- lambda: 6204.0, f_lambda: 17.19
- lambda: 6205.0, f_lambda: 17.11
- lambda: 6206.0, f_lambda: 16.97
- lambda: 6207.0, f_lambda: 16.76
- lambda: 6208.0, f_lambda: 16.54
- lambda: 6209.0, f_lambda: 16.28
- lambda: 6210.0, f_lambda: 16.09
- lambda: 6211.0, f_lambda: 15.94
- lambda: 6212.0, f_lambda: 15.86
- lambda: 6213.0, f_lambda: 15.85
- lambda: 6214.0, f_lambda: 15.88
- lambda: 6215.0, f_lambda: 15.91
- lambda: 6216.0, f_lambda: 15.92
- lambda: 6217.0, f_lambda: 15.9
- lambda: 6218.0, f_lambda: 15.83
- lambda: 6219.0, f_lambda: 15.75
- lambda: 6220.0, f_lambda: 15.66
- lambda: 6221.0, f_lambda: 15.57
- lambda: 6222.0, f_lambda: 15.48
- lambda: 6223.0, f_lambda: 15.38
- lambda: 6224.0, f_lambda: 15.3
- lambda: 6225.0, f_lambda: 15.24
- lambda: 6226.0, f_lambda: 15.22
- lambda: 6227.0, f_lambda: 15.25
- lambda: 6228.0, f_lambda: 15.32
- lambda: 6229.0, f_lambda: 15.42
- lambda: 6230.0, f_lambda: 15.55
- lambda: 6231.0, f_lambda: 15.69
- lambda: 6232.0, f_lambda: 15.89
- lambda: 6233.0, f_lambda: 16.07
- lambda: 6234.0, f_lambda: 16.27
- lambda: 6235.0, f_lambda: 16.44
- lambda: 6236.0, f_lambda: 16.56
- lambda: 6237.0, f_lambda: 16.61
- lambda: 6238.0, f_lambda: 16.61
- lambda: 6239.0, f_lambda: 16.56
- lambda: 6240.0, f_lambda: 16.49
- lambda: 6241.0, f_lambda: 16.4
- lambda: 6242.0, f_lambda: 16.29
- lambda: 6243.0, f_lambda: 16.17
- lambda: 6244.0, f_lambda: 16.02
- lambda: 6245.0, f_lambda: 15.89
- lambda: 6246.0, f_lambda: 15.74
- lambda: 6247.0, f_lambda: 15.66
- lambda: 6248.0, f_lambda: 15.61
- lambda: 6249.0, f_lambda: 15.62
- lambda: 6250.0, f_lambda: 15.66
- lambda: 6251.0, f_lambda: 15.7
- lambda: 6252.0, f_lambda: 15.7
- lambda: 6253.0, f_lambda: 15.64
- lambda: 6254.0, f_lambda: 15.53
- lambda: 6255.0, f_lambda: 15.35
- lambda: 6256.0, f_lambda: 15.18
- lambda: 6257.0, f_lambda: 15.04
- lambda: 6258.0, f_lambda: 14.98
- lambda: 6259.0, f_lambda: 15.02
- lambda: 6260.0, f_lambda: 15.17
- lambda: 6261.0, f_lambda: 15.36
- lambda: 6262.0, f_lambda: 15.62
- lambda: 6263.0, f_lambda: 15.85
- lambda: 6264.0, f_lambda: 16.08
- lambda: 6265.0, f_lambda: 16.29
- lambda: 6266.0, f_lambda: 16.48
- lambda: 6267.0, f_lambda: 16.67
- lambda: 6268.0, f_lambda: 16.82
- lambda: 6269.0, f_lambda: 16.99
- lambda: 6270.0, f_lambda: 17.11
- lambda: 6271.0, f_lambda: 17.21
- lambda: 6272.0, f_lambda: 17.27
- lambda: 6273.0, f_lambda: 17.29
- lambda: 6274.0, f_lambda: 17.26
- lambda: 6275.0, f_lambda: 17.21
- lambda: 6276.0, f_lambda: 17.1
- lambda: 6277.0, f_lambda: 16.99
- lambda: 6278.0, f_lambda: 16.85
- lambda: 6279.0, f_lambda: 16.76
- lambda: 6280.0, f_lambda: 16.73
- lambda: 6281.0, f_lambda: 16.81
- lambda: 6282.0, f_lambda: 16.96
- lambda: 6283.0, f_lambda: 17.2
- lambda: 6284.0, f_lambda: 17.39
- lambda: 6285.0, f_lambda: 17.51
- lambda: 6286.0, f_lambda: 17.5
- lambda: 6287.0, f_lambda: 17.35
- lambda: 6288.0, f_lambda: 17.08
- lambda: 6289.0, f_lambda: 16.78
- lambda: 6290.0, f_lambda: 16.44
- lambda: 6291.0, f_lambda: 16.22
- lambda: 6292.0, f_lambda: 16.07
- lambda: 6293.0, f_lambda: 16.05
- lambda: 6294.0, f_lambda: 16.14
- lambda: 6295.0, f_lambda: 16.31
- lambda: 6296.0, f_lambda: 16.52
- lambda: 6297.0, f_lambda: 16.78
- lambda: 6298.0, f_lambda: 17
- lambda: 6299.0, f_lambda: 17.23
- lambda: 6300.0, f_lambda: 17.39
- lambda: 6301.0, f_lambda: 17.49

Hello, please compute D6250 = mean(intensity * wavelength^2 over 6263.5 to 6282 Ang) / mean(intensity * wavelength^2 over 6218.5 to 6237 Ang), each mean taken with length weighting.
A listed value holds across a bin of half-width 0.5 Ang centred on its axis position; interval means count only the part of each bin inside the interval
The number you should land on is 1.1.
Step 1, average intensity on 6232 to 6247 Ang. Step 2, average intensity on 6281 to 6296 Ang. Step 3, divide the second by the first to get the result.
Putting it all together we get 1.03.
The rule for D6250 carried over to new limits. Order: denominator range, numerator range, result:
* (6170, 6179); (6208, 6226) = 0.95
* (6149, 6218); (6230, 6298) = 1.02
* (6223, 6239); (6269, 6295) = 1.09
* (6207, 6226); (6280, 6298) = 1.09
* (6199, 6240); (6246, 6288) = 1.03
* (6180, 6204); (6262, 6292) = 1.05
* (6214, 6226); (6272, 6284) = 1.11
